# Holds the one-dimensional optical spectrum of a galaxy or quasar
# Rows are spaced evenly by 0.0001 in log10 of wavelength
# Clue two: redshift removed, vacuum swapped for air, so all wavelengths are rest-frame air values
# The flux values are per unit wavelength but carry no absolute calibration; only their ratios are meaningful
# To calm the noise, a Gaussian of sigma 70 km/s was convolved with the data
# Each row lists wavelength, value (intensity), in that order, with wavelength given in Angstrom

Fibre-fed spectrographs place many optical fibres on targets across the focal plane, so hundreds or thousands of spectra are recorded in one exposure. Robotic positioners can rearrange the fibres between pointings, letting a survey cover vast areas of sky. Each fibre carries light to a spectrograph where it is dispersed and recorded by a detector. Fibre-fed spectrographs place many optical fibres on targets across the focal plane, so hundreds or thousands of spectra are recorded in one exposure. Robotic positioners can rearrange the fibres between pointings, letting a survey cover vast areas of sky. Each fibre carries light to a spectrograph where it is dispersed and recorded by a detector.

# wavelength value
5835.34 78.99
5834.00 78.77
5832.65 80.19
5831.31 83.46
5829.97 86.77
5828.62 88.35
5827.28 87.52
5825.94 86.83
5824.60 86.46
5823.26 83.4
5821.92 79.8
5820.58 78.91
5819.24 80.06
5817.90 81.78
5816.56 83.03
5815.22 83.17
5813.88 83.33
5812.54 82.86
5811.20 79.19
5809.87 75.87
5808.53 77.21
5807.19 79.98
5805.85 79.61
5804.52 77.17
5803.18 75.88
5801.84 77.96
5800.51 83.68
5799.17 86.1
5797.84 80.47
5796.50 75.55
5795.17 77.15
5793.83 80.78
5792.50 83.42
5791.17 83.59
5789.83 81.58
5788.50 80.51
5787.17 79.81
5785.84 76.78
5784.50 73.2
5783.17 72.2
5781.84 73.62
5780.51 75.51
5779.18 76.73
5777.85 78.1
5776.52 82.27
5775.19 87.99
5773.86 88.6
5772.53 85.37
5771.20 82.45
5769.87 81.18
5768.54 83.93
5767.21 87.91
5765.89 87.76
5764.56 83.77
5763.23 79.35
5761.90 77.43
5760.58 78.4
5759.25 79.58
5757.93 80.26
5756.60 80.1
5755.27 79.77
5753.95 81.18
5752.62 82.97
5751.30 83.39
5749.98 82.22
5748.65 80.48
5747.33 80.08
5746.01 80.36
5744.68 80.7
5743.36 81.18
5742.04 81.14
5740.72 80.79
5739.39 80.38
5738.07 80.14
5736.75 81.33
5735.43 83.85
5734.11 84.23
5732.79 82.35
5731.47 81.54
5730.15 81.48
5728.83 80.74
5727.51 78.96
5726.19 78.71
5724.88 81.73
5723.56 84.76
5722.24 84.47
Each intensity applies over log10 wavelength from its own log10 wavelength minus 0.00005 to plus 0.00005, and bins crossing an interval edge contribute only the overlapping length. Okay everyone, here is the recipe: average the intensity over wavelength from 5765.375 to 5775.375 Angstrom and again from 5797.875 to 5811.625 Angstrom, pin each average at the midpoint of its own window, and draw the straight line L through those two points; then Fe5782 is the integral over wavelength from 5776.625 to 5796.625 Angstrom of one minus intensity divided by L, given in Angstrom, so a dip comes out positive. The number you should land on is 1.1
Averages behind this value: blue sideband 85.5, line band 78.1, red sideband 79.4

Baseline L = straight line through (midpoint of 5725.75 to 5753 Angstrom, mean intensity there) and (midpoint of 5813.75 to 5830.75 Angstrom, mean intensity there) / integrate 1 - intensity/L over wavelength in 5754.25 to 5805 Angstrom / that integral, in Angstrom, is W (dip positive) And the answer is 1.3 Angstrom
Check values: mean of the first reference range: 81.3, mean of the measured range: 80.4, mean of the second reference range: 83.8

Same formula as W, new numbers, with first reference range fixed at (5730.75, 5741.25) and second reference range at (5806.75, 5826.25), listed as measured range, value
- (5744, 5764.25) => 0.3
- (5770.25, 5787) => 0.4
